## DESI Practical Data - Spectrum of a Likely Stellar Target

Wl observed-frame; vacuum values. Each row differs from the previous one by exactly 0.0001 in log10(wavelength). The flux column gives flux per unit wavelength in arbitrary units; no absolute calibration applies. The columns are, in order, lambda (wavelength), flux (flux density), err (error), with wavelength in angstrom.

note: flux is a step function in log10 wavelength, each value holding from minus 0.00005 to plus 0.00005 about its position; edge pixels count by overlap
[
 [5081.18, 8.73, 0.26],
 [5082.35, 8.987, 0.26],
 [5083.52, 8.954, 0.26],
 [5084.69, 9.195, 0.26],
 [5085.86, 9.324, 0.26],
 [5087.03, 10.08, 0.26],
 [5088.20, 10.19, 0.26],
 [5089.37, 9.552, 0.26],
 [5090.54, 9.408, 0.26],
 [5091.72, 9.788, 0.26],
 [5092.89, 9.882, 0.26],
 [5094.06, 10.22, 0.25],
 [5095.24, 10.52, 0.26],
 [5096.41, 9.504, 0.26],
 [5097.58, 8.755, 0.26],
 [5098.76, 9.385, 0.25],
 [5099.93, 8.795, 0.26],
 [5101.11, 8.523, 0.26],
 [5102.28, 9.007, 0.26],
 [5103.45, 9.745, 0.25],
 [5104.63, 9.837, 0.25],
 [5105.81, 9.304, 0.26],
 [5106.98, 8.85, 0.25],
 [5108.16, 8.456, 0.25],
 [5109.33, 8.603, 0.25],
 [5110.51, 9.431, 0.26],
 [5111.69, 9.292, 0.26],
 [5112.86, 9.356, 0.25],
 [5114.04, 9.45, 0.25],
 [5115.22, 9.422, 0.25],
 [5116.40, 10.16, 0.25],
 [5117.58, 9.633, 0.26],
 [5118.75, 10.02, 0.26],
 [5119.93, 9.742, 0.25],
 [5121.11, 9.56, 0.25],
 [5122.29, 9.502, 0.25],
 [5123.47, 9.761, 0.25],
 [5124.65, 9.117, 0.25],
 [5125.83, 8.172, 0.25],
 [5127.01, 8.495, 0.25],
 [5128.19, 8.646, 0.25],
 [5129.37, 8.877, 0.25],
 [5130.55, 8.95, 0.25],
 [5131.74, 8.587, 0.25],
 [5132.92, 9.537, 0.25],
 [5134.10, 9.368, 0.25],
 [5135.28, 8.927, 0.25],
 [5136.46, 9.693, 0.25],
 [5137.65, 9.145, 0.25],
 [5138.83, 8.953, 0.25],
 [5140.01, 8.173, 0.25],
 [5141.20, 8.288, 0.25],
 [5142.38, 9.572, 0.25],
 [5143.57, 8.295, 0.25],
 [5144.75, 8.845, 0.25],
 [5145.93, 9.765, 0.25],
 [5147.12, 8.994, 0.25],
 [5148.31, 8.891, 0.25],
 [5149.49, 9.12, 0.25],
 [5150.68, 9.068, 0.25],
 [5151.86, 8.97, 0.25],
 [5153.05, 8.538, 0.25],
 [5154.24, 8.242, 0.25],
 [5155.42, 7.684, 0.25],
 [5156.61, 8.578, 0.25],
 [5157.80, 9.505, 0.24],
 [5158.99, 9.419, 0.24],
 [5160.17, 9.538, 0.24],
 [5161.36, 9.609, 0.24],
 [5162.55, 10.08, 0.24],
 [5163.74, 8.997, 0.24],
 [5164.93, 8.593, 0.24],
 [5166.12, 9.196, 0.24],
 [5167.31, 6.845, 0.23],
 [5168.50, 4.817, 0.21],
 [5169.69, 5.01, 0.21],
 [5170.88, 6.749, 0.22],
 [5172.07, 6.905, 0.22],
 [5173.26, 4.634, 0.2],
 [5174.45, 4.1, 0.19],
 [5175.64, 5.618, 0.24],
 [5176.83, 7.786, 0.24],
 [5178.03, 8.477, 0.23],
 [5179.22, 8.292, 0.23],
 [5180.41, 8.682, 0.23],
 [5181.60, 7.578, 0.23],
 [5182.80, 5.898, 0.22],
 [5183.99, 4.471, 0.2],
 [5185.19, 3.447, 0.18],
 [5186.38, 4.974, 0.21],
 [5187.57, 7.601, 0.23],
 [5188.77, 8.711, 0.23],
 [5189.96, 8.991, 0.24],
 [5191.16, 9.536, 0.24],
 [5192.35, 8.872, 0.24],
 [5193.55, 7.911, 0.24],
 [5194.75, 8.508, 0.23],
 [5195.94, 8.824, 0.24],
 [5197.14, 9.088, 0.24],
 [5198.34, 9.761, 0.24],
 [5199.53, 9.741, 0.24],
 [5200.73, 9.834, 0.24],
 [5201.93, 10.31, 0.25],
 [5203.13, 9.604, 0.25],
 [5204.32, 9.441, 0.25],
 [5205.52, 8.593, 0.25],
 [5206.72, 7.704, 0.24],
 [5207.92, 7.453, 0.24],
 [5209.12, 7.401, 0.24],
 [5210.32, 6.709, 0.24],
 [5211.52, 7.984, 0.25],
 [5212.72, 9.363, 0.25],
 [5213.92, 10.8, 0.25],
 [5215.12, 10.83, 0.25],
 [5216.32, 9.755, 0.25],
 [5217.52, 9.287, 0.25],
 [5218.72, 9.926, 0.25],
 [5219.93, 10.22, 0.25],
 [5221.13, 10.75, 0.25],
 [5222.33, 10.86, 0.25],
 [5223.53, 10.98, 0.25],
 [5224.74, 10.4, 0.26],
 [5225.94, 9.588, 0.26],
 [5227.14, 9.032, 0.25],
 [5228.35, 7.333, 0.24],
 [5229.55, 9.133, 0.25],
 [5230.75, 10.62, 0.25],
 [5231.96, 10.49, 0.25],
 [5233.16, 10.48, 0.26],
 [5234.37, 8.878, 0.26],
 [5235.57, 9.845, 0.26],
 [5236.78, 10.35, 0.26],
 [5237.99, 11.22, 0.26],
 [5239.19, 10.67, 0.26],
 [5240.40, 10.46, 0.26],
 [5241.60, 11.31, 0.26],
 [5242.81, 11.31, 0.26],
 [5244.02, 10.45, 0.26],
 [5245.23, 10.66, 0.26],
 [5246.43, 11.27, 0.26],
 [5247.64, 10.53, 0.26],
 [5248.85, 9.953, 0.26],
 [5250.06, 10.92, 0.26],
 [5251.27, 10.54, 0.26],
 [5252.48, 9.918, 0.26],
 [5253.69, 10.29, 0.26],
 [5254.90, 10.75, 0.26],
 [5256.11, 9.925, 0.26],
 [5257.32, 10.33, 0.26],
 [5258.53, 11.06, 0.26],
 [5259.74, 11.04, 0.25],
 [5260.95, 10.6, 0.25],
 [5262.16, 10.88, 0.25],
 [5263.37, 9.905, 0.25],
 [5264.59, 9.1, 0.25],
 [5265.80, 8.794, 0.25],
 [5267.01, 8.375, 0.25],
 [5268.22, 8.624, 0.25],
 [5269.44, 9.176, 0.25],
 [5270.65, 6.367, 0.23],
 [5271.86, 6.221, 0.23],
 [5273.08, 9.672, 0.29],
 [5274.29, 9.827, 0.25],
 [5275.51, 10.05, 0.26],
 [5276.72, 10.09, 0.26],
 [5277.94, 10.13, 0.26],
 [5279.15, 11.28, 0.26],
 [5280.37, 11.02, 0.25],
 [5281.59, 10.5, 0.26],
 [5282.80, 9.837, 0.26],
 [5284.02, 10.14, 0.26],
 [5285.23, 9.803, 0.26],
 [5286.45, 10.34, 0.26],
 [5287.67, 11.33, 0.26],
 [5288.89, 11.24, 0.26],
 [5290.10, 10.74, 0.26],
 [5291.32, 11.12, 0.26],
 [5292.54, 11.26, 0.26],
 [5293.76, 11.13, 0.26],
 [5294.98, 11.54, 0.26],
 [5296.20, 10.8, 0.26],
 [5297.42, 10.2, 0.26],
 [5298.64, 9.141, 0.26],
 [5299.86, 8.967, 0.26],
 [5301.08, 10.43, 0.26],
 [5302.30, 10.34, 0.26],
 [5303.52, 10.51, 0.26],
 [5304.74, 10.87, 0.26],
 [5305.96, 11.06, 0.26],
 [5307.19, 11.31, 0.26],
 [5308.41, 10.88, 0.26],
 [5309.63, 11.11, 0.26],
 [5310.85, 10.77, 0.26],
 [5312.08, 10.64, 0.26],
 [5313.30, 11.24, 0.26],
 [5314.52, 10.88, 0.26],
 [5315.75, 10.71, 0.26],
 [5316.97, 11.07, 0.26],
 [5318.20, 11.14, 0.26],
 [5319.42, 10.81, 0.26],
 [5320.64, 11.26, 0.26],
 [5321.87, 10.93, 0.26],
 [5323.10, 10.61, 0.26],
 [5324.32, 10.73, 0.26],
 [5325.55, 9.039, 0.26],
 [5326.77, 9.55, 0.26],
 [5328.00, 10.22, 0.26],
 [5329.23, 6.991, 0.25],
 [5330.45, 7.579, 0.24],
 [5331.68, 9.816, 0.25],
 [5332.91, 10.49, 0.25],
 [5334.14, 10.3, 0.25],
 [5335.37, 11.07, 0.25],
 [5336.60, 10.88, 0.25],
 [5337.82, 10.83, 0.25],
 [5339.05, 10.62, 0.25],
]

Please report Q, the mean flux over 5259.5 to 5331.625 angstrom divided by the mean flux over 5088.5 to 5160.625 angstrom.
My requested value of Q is 1.11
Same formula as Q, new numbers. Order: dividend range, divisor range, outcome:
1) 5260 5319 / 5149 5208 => 1.28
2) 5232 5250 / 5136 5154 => 1.18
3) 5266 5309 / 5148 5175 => 1.27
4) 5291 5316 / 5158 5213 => 1.36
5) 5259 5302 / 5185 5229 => 1.11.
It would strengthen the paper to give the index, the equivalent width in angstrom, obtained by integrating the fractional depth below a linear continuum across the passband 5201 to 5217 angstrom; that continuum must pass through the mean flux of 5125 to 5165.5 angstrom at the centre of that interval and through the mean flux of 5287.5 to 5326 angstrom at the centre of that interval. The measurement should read 1.2 angstrom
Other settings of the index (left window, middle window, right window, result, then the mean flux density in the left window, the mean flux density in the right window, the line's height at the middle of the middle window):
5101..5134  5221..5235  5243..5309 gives 0.1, 9.23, 10.2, 9.92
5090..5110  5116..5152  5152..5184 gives -2.7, 9.33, 7.62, 8.48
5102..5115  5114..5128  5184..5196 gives -0.7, 9.22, 7.53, 8.96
